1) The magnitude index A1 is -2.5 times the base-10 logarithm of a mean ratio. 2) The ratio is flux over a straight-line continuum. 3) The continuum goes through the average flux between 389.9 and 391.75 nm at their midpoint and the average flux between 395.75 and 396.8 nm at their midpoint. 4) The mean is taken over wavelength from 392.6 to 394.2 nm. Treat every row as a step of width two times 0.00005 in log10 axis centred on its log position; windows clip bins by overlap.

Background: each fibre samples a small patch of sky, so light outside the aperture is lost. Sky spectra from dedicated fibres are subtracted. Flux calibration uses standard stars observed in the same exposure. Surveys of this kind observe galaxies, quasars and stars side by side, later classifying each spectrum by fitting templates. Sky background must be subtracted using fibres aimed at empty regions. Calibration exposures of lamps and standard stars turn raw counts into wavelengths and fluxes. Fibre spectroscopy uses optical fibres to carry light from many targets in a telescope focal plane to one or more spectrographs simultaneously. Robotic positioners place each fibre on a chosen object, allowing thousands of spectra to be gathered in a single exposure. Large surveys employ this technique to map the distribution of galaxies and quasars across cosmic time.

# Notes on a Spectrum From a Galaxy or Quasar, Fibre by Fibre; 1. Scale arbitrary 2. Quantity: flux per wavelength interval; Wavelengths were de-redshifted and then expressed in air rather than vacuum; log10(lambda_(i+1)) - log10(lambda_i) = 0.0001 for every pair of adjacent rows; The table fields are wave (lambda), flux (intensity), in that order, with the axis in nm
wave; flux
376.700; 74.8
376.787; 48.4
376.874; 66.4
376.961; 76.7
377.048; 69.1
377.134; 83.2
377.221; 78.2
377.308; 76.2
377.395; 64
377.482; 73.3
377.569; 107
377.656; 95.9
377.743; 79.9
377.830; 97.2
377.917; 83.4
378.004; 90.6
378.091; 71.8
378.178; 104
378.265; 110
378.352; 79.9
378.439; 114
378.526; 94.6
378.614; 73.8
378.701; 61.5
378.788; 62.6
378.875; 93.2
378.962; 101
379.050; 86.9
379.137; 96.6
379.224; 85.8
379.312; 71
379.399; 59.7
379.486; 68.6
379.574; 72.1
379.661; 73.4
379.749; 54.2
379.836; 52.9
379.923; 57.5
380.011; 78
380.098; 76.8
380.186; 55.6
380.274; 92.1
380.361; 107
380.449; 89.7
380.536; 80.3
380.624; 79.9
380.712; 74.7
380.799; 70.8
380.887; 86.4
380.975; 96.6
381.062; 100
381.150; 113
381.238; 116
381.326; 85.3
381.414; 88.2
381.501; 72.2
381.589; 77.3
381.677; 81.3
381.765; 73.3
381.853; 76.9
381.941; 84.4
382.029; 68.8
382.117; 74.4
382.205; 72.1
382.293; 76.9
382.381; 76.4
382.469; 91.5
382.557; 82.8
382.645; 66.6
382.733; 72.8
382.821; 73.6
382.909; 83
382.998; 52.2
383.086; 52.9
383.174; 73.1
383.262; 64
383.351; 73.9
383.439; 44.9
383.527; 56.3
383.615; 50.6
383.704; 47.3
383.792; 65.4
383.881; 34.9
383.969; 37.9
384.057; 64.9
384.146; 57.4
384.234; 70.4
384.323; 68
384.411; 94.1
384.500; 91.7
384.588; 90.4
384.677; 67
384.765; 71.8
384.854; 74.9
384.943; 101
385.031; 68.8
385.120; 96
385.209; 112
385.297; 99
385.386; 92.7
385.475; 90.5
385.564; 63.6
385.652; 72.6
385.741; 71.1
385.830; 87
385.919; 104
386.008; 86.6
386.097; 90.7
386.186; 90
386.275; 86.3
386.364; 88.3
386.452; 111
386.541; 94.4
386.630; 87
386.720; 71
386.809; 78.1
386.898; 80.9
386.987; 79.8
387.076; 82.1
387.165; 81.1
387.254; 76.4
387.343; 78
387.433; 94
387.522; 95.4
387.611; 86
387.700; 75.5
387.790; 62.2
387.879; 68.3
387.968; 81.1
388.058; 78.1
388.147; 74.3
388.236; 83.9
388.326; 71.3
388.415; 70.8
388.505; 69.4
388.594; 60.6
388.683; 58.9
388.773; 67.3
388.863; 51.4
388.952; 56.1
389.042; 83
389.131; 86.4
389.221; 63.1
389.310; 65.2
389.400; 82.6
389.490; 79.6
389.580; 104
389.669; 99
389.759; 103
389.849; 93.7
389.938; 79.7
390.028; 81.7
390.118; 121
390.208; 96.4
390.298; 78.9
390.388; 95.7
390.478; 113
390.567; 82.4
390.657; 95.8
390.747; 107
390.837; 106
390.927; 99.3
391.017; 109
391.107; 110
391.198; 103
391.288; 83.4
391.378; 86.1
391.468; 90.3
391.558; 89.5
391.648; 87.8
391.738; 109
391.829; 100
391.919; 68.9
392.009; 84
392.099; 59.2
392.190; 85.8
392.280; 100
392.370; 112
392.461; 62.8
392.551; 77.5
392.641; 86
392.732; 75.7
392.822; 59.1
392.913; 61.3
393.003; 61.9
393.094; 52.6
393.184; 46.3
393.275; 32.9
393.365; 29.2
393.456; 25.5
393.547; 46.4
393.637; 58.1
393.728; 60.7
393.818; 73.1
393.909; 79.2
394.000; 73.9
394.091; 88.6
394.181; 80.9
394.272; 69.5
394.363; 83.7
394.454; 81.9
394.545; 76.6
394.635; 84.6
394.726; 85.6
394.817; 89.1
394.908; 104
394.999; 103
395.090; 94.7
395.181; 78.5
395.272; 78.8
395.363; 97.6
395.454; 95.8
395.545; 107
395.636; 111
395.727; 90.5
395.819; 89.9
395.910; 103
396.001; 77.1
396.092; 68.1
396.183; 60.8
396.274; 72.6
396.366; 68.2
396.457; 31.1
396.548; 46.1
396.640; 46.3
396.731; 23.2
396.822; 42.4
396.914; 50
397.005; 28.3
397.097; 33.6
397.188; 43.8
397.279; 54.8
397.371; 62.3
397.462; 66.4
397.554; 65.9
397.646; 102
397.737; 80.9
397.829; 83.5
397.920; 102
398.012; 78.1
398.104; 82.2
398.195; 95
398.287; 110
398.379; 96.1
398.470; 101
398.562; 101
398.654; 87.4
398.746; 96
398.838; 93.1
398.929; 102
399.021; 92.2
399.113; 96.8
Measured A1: 0.31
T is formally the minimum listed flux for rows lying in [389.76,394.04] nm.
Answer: 25.5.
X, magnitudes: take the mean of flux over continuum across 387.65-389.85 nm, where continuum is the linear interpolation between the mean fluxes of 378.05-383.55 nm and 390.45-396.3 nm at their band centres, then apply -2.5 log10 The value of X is 0.076 mag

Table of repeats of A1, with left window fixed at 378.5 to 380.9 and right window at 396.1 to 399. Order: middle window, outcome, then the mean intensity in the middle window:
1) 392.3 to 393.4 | 0.14 mag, 64.3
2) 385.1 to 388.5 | -0.12 mag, 83.7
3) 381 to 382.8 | -0.09 mag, 82.6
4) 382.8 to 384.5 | 0.22 mag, 61.9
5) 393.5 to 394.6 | -0.01 mag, 72.8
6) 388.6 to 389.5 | 0.08 mag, 68.6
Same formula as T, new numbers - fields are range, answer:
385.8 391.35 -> 51.4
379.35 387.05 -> 34.9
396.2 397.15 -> 23.2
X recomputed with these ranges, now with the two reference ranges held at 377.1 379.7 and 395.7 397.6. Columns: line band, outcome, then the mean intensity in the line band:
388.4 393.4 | -0.23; 81.8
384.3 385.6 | -0.16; 85.9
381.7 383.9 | 0.14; 68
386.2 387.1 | -0.19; 86.1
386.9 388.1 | -0.13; 79.9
